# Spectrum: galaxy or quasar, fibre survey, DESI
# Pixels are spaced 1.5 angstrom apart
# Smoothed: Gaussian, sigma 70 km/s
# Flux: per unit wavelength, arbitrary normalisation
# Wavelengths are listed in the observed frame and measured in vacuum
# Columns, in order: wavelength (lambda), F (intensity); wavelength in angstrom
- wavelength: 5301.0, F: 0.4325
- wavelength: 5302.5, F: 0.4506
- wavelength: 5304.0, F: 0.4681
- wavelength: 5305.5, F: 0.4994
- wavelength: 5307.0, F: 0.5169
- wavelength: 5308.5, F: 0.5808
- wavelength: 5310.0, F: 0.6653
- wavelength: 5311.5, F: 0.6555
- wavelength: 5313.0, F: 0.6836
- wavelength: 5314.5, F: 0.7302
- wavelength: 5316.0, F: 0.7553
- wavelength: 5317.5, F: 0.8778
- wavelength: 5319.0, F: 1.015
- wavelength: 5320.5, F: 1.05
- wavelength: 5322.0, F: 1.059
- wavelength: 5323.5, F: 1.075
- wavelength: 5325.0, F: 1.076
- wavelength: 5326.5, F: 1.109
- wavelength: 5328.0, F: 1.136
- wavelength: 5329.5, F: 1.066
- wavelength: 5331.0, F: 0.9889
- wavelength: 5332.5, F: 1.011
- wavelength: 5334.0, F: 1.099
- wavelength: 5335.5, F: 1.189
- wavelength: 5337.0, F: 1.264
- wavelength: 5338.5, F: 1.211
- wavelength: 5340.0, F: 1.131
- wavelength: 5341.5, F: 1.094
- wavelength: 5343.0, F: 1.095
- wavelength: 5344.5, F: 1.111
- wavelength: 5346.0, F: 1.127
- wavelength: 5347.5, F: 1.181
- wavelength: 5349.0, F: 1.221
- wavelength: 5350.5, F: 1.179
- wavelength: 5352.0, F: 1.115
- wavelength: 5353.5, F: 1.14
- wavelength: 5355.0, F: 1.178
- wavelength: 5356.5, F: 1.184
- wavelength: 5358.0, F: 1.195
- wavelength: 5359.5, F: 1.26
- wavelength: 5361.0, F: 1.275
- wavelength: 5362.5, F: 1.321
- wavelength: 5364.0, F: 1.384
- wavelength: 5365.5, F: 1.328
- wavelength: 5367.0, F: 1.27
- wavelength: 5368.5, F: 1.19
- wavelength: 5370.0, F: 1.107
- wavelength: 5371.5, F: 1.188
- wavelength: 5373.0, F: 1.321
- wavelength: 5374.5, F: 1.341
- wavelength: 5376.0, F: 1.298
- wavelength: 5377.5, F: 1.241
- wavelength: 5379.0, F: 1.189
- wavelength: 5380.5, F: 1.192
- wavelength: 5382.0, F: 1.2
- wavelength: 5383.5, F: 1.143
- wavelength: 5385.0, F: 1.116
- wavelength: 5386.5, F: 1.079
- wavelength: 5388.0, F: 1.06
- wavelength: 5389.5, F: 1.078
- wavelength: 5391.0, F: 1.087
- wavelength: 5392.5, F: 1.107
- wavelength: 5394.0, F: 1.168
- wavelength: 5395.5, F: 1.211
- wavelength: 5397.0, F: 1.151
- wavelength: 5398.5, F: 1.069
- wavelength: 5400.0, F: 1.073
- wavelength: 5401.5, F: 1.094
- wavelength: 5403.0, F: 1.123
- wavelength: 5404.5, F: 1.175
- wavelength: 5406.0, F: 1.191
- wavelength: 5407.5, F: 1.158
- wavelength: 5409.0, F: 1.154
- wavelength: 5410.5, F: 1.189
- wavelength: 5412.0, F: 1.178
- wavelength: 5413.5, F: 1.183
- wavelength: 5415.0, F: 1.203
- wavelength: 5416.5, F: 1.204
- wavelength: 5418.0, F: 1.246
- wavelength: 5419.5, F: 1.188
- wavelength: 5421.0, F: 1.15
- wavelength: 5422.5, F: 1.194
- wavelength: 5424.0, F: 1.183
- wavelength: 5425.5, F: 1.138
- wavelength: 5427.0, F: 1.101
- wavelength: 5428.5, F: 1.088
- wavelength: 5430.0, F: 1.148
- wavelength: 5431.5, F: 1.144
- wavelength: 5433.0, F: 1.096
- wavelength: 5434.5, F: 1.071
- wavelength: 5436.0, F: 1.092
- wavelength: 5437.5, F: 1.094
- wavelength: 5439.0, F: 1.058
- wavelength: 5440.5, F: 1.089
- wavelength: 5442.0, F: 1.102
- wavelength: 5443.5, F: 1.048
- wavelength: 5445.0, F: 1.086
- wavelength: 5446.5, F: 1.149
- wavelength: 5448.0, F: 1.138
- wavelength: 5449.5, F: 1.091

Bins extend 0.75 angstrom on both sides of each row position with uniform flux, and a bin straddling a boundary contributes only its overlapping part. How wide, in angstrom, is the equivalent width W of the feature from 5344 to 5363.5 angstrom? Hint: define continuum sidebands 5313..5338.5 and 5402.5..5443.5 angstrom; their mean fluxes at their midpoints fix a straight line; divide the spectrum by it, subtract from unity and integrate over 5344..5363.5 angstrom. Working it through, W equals -2.47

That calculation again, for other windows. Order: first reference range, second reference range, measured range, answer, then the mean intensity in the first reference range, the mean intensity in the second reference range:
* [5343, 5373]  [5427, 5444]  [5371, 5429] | -1.0 angstrom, 1.21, 1.09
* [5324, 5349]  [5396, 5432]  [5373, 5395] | -0.5 angstrom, 1.12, 1.16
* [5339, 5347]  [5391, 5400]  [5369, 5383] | -1.3 angstrom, 1.12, 1.13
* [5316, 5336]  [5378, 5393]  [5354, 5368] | -2.2 angstrom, 1.04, 1.13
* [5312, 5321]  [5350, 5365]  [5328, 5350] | -1.6 angstrom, 0.841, 1.23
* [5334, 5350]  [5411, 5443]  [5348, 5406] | -1.7 angstrom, 1.16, 1.14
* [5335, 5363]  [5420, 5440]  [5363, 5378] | -1.3 angstrom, 1.18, 1.12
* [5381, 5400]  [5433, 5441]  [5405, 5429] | -1.6 angstrom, 1.12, 1.08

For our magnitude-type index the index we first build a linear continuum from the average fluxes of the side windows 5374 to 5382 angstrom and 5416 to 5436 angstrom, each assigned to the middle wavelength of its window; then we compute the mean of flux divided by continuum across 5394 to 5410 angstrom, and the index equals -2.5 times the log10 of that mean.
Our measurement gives 0.050 mag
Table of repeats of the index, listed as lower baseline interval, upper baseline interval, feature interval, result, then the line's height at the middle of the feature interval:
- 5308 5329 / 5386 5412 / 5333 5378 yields -0.20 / 1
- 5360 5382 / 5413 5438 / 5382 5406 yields 0.08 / 1.21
